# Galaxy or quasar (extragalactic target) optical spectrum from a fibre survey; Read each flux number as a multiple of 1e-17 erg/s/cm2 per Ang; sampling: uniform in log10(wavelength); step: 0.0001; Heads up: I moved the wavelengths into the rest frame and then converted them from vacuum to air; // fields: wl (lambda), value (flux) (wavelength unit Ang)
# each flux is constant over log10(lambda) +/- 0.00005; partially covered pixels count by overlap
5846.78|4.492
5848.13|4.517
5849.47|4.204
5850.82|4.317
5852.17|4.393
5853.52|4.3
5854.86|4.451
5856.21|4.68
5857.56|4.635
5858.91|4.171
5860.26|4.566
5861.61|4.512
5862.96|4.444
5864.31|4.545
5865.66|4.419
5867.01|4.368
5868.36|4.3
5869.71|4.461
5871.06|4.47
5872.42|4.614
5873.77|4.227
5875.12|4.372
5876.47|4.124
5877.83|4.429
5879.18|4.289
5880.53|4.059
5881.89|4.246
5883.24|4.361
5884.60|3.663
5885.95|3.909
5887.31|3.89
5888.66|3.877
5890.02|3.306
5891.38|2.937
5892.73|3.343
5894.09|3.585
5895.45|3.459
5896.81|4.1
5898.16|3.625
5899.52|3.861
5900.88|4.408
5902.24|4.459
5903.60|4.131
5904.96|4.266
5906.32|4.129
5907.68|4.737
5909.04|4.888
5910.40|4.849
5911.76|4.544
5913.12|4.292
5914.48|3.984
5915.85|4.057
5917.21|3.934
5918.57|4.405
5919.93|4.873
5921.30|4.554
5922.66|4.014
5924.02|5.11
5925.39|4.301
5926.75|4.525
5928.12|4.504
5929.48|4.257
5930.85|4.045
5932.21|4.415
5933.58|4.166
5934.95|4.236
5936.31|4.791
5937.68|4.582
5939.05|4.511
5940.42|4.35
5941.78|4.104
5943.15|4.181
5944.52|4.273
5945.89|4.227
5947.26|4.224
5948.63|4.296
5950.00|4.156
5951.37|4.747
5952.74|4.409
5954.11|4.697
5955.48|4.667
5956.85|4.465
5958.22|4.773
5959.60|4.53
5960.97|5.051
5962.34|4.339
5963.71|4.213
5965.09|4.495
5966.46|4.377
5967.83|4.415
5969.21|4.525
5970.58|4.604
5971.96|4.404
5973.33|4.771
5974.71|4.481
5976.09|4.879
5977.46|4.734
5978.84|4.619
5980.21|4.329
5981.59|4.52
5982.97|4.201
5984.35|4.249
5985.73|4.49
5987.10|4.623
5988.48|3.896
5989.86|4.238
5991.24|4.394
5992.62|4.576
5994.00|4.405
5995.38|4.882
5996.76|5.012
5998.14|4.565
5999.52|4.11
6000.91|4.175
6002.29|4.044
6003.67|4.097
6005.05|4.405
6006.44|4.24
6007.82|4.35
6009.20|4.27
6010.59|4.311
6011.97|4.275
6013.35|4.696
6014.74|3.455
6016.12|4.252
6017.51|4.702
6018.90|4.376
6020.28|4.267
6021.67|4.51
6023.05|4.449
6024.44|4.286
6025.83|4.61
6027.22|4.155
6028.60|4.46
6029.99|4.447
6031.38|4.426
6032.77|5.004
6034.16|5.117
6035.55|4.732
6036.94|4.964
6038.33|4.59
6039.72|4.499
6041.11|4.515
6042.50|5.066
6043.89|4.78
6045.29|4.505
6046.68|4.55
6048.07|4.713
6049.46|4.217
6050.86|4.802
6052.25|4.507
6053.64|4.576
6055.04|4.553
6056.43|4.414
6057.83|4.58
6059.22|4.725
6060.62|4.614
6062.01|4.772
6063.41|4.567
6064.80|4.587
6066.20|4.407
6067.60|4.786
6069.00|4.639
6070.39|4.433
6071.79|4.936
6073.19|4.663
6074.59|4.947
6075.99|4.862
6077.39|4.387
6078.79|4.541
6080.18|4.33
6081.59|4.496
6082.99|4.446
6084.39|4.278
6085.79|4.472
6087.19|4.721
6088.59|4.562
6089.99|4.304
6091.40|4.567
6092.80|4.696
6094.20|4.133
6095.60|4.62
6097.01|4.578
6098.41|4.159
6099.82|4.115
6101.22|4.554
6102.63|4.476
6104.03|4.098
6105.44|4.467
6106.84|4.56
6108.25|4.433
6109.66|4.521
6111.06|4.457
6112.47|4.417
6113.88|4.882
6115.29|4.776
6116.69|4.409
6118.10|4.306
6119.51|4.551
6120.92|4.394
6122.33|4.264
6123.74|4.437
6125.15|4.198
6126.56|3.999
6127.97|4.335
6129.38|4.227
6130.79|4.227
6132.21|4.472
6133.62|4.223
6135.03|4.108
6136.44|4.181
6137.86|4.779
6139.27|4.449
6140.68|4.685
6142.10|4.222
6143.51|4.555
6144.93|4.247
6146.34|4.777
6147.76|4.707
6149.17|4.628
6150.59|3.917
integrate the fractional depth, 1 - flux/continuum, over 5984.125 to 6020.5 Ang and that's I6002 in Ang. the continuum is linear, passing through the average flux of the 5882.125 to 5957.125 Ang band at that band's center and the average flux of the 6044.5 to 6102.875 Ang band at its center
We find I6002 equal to 0.4 Ang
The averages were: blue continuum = 4.23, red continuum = 4.54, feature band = 4.35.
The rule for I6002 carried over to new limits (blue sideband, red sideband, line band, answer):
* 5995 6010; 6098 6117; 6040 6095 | -2.0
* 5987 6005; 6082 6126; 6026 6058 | -1.5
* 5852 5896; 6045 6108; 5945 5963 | -0.8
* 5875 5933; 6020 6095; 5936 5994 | -1.8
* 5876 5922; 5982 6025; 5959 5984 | -1.5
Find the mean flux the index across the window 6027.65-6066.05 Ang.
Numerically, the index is 4.63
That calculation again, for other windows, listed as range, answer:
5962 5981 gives 4.52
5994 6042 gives 4.45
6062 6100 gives 4.54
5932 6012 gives 4.43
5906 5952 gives 4.39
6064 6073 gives 4.63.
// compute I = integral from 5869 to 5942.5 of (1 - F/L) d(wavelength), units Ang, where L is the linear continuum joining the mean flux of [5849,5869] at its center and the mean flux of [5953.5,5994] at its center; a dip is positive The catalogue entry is 3.9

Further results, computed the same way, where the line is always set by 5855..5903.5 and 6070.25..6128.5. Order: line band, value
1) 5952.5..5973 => -1.32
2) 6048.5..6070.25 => -0.84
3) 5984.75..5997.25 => -0.53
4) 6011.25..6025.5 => 0.05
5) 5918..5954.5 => -1.55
